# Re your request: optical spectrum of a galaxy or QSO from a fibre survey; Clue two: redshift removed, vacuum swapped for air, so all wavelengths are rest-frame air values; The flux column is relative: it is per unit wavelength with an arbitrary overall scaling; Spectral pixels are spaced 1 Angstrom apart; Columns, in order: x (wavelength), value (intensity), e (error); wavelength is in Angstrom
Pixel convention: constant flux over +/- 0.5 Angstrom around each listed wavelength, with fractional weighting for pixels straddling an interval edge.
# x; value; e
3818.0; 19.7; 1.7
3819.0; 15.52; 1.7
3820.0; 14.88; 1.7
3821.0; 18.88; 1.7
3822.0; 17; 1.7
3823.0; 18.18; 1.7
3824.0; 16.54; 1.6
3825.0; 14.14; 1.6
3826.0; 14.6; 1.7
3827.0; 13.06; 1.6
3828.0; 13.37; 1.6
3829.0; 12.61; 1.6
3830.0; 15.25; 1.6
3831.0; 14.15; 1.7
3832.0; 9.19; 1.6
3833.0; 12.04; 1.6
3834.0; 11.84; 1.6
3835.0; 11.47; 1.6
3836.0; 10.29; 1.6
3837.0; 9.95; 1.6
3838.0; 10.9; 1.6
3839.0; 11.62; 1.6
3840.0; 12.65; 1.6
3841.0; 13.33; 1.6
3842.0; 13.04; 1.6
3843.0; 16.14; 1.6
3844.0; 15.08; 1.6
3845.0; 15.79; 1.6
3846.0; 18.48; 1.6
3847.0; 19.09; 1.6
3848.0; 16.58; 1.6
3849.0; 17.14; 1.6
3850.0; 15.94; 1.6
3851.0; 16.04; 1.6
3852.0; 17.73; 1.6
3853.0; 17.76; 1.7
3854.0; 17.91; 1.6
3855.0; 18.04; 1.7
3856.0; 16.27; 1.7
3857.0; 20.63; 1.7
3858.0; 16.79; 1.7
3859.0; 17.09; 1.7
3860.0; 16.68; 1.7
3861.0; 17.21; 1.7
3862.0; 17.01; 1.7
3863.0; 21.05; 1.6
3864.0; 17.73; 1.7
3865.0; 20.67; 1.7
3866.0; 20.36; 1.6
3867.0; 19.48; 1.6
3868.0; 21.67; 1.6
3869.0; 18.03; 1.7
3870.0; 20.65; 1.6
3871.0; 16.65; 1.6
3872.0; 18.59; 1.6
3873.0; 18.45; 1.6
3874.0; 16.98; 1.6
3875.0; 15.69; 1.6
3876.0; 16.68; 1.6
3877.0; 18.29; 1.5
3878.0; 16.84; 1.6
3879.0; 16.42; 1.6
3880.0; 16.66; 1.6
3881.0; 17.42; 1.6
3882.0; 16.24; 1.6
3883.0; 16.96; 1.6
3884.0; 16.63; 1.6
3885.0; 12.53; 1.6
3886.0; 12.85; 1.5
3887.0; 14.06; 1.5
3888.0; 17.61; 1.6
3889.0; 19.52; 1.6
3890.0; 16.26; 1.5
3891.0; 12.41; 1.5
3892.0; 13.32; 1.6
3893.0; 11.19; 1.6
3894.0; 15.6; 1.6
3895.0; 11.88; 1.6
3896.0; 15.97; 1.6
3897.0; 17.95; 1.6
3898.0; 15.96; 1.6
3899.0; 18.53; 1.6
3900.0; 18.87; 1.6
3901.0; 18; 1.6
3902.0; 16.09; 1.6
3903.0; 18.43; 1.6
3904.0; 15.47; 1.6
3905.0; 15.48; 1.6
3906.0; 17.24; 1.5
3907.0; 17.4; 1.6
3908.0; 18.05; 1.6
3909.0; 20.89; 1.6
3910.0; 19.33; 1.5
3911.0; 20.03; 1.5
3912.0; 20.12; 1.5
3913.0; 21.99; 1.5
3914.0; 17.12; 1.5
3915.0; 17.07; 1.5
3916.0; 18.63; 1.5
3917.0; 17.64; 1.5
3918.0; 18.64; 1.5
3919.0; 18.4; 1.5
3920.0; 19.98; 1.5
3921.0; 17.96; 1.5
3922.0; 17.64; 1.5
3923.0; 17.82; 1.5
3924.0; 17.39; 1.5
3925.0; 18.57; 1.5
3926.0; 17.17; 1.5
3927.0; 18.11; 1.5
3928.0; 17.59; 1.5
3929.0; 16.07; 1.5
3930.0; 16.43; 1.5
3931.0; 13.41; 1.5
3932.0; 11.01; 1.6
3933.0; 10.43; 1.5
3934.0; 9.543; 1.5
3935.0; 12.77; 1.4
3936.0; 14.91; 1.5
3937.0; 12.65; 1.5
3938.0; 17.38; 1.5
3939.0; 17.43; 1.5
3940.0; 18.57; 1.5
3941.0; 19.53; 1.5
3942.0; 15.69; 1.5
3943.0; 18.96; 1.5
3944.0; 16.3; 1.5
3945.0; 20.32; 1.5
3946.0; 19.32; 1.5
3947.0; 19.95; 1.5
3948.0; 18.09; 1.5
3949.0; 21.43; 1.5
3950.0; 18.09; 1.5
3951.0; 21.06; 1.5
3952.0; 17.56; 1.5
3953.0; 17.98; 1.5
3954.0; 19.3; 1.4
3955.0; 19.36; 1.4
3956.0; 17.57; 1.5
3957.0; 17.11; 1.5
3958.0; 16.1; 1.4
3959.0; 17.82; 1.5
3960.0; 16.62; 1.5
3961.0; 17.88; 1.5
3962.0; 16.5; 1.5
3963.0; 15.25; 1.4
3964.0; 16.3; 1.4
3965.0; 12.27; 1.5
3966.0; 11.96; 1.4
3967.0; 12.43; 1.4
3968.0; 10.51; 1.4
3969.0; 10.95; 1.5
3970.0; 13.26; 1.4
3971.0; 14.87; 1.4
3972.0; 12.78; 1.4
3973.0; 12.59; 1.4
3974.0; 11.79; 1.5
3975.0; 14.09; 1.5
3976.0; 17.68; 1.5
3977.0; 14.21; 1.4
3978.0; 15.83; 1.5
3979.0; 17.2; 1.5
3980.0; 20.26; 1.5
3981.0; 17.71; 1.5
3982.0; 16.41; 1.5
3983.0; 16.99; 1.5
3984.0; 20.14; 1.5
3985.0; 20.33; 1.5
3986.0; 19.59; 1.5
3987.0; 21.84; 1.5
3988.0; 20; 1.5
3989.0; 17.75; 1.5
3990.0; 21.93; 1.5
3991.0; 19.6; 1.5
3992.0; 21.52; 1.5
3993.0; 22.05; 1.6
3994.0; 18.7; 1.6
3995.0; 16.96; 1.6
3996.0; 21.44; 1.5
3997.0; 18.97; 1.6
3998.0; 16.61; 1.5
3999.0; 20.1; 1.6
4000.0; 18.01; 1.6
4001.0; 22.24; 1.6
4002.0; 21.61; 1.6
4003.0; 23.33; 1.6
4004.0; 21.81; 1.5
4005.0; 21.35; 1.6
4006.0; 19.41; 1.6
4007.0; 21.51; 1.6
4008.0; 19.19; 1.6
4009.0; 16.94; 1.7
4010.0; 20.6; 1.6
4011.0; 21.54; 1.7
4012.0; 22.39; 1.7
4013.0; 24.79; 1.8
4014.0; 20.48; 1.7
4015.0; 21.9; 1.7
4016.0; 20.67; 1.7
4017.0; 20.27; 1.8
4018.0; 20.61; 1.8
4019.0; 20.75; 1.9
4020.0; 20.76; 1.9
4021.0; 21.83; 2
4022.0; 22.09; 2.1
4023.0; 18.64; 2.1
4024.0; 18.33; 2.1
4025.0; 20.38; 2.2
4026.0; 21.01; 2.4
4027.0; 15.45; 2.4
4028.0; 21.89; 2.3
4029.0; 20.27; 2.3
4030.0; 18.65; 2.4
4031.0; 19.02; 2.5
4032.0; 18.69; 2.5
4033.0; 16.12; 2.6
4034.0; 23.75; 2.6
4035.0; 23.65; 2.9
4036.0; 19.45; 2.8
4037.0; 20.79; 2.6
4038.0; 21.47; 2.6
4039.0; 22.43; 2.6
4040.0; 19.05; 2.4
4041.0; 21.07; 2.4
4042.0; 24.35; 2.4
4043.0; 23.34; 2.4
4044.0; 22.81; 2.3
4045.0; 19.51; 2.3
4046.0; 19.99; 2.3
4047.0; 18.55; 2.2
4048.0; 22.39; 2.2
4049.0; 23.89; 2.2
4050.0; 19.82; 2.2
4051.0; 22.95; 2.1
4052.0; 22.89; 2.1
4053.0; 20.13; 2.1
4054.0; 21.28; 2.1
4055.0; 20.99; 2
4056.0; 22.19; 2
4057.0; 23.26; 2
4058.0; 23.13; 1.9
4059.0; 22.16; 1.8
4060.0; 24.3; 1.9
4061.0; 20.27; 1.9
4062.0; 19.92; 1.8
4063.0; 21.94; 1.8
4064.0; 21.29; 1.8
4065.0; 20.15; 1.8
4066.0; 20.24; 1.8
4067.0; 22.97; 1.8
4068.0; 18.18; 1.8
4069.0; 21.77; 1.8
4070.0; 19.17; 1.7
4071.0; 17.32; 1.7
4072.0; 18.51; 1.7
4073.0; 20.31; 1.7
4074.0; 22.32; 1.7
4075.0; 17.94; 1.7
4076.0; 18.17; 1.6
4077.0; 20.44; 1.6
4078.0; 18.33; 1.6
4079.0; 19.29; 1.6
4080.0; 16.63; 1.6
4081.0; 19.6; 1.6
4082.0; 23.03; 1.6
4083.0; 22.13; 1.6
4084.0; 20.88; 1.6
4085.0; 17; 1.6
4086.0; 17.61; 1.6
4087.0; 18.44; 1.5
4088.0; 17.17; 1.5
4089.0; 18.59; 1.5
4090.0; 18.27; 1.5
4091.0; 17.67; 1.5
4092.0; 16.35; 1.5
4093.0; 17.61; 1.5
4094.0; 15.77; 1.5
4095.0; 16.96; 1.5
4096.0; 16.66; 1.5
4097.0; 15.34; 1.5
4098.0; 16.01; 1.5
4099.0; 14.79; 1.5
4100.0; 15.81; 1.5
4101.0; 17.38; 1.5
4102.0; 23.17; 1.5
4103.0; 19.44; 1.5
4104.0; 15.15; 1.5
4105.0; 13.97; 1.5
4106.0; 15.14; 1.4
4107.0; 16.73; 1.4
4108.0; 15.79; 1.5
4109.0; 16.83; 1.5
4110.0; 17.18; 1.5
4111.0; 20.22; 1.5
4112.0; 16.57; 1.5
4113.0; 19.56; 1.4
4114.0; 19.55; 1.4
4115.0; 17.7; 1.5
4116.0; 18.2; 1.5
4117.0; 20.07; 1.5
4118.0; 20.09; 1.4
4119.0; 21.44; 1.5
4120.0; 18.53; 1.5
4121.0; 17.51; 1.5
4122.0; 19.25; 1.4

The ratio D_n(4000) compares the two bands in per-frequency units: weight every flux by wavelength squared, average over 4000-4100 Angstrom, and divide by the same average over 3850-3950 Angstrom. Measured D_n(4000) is 1.27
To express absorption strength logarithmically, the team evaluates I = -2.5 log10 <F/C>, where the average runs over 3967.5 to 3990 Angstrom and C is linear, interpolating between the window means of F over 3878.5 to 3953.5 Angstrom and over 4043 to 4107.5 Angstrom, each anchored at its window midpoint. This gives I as 0.10 mag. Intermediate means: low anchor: 16.9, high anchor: 19.4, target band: 16.3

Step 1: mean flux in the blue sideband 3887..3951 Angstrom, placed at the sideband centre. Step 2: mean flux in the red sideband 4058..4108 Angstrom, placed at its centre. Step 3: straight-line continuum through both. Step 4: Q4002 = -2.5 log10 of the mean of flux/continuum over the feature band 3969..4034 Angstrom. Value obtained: -0.07 mag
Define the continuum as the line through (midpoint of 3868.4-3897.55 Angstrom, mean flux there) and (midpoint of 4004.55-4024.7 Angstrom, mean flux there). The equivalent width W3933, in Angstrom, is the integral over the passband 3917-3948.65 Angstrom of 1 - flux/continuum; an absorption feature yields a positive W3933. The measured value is 2.0 Angstrom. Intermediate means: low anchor 16.2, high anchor 20.7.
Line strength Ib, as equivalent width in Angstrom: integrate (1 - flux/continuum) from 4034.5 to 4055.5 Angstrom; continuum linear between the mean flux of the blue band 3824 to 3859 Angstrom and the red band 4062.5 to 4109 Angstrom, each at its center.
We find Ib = -4.3 Angstrom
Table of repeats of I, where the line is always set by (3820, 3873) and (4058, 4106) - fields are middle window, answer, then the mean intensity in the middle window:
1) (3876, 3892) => 0.033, 16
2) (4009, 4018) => -0.179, 21.3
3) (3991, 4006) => -0.138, 20.3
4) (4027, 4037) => -0.097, 20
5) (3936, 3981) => 0.060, 16.4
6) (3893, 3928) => -0.057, 17.7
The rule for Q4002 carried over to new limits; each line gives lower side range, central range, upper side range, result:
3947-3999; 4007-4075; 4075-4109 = -0.19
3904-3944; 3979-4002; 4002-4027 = 0.02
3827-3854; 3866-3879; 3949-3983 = -0.24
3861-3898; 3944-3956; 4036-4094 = -0.06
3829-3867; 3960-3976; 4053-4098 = 0.27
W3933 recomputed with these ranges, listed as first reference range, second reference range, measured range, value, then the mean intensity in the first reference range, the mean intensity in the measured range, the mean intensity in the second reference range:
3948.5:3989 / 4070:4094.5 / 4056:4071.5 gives -2.3 Angstrom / 16.6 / 21.1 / 18.7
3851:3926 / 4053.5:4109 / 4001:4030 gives -3.5 Angstrom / 17.4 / 20.7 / 19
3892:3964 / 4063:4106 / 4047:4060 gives -2.7 Angstrom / 17.2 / 22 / 18.5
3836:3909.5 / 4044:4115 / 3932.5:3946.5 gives 1.2 Angstrom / 16.6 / 16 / 19.2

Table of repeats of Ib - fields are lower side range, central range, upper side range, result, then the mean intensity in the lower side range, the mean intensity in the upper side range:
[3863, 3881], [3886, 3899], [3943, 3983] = 1.9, 18.3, 16.4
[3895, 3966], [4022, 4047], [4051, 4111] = -2.6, 17.2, 19.1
